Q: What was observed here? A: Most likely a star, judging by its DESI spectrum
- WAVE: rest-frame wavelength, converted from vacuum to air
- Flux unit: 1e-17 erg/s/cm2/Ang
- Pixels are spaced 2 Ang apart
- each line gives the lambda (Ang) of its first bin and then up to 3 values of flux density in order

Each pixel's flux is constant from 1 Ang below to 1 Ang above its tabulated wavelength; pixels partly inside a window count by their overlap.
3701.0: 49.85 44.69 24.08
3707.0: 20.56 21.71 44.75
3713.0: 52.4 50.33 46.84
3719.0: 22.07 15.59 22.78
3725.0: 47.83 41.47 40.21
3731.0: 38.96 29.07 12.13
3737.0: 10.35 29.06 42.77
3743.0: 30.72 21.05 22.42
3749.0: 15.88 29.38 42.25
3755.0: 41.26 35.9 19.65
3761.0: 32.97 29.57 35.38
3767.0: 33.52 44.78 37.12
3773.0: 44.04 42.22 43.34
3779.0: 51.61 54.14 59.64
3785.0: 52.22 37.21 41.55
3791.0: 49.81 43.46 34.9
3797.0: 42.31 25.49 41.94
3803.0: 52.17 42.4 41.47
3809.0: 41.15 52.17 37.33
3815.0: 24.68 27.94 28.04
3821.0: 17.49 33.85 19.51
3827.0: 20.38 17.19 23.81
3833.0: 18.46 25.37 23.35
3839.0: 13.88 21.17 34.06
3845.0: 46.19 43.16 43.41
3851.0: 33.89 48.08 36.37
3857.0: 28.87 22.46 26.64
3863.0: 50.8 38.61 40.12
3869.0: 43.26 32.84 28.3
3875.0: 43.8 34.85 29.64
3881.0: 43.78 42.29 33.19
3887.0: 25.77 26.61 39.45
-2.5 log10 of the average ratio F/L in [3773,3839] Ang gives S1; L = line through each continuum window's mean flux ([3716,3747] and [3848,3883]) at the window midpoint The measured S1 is -0.09 mag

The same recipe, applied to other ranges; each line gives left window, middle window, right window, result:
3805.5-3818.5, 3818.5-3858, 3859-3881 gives 0.268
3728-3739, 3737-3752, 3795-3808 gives 0.095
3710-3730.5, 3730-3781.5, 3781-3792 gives 0.311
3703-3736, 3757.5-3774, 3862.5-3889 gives -0.005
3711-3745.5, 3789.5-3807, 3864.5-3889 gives -0.204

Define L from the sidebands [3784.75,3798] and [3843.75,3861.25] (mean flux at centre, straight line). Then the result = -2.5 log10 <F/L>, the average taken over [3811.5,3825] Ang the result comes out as 0.37 mag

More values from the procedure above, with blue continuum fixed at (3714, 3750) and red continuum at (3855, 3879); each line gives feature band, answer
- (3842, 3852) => -0.16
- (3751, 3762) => -0.10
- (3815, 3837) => 0.40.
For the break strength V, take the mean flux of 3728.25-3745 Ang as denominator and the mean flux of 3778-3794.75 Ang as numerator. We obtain 1.7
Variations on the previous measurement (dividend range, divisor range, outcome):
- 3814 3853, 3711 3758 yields 0.85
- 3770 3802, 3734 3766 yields 1.56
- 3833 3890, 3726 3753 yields 1.19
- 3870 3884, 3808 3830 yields 1.26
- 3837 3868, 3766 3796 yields 0.78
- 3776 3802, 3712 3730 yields 1.18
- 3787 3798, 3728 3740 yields 1.57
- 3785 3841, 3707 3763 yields 1.03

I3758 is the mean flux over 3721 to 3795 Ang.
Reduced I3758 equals 36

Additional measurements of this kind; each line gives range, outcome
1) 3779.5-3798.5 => 45.7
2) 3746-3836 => 35.7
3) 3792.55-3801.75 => 37.2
